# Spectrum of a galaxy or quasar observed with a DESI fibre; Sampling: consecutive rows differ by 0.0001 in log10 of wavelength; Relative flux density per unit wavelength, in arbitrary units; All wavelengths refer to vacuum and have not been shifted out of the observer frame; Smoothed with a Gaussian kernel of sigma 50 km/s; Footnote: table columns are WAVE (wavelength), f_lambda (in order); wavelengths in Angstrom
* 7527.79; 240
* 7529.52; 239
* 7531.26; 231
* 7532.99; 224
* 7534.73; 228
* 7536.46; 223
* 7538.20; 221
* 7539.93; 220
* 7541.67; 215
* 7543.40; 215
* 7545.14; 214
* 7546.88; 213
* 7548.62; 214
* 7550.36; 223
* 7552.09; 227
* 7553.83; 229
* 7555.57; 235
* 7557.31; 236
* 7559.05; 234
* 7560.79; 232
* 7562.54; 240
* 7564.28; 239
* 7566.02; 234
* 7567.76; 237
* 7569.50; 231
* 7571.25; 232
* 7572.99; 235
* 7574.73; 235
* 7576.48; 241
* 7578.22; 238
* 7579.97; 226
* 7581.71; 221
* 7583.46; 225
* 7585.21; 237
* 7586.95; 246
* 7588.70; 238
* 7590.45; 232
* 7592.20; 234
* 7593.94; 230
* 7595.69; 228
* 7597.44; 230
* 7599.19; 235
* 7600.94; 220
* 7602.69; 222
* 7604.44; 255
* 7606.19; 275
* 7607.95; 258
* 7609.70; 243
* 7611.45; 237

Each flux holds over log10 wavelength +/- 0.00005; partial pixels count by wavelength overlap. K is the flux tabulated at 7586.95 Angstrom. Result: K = 246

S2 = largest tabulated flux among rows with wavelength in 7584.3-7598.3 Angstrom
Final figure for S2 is 246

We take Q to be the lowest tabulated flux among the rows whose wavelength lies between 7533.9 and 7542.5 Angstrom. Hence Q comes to 215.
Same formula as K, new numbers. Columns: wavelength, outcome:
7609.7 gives 243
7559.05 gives 234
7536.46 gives 223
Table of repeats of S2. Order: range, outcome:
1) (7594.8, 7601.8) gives 235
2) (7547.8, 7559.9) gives 236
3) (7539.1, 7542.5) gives 220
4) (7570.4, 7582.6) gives 241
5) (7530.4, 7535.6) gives 231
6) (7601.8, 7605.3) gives 255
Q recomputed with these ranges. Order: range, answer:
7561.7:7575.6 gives 231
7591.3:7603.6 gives 220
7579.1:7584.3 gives 221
